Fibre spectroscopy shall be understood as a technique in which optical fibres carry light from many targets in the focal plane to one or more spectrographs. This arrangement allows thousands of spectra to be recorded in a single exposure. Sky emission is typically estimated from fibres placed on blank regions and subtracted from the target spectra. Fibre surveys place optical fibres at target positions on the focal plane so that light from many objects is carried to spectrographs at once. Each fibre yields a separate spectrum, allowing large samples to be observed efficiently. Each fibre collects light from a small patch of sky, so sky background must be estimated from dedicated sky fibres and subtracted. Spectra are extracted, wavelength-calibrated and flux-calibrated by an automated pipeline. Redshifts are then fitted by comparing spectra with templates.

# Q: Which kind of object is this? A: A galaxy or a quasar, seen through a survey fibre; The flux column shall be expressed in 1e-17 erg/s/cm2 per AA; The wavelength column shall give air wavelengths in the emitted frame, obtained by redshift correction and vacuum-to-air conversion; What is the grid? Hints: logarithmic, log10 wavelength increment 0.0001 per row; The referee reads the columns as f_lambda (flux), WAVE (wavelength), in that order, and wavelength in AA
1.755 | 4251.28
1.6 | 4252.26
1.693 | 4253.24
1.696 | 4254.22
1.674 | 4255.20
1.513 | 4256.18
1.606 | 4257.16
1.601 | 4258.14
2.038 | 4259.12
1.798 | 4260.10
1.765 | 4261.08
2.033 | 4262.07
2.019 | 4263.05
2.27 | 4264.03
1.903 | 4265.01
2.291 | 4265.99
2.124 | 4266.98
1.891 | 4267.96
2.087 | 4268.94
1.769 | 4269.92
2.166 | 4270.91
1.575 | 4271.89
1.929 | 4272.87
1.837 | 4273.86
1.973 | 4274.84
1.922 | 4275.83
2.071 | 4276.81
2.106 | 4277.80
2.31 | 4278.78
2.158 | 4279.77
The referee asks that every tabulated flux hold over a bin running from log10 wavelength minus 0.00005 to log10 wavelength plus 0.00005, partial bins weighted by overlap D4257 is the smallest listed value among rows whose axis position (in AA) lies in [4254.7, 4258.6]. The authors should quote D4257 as 1.513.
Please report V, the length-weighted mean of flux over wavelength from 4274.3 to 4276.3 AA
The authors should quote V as 1.94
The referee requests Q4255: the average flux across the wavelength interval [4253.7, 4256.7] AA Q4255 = 1.63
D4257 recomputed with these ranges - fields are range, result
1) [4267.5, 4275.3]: 1.575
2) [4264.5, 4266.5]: 1.903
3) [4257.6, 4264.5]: 1.601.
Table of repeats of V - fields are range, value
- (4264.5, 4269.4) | 2.06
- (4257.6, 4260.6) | 1.81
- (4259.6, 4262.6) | 1.86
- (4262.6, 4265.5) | 2.07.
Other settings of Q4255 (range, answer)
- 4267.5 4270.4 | 1.92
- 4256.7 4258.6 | 1.6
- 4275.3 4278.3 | 2.03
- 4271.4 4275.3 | 1.83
